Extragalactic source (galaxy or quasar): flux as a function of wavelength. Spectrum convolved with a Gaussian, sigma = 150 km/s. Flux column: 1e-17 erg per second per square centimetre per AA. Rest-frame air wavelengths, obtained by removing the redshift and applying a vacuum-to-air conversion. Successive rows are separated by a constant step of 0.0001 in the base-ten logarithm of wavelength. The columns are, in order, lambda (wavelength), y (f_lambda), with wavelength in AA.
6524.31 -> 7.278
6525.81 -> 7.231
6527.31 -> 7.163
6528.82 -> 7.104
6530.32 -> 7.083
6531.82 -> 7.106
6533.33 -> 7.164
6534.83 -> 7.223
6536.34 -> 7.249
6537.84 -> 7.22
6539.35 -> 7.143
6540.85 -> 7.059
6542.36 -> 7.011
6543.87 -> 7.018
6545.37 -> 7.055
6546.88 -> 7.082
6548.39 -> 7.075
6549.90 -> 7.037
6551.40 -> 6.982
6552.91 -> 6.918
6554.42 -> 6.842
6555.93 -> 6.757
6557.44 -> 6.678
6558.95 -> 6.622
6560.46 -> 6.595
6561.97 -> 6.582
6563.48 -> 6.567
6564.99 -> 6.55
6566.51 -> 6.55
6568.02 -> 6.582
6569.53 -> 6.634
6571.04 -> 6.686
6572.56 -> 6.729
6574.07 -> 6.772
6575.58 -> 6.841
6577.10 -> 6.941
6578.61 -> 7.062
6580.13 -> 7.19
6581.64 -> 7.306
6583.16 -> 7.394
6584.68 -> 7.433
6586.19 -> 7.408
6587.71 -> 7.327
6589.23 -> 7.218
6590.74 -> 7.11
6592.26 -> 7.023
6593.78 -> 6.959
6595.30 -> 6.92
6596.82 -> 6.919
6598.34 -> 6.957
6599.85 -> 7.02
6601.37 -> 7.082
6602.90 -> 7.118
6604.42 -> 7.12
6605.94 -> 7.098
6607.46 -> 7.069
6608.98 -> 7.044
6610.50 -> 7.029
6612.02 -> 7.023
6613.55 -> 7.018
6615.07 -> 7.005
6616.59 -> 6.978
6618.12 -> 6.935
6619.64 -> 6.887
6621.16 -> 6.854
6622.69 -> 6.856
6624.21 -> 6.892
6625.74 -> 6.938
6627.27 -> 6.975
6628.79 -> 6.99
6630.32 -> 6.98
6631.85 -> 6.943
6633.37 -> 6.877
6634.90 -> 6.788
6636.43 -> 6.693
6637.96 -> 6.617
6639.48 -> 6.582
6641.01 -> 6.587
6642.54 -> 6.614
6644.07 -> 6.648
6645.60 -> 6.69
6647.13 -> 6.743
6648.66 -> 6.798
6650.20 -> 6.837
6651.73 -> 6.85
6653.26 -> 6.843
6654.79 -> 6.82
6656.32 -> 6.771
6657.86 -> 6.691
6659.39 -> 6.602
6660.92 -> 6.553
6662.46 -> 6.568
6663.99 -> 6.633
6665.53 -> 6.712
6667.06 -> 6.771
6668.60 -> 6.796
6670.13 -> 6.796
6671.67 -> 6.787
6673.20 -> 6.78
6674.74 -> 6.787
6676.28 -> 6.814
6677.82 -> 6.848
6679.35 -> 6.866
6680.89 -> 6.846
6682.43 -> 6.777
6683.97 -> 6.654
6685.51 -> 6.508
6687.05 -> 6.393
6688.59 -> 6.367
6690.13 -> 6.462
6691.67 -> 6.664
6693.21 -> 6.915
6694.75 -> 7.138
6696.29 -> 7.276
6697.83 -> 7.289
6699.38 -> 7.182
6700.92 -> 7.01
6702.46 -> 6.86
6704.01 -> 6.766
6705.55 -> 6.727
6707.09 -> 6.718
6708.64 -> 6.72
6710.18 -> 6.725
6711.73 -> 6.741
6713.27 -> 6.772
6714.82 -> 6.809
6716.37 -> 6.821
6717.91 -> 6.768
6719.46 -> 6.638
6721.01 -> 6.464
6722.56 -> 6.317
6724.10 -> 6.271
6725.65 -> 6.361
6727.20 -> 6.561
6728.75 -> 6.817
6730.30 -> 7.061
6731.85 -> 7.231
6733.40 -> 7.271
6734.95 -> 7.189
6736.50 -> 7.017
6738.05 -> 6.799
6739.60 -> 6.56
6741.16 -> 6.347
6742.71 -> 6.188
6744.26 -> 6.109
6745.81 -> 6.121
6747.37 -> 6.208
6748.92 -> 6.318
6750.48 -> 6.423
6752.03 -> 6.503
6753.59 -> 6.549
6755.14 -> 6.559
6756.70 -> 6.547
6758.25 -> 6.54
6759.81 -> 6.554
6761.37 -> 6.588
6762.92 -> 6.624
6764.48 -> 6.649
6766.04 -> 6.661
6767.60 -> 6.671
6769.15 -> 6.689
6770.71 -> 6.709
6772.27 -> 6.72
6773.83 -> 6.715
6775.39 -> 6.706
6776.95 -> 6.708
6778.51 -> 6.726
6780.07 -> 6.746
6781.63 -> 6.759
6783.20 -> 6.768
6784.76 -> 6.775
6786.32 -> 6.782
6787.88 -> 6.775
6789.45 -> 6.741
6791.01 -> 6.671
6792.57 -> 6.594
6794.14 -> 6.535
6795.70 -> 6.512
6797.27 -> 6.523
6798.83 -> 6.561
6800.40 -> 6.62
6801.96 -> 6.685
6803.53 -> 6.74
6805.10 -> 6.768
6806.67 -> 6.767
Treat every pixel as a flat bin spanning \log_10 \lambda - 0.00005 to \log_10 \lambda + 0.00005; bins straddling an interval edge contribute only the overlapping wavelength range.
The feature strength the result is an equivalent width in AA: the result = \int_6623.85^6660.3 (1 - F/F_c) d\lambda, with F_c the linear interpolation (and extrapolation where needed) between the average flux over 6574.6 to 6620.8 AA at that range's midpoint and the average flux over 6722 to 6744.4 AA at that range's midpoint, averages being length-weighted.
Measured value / 0.9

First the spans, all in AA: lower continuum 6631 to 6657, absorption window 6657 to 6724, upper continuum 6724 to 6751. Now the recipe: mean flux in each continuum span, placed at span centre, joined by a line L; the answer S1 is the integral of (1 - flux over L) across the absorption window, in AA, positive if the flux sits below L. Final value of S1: -0.7 AA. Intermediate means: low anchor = 6.75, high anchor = 6.61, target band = 6.75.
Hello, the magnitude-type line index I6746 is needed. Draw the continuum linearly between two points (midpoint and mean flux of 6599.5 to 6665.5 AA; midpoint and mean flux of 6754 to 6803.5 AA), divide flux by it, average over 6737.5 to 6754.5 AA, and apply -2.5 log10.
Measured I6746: 0.06 mag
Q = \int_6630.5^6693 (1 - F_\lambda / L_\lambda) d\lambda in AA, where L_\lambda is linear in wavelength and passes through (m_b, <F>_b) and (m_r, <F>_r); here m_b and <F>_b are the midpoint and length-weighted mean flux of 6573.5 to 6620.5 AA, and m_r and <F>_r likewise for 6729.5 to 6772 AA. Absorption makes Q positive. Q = 1.5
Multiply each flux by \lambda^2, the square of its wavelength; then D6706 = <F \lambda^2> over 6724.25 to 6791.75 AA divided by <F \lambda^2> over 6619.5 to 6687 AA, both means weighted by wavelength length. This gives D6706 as 1.0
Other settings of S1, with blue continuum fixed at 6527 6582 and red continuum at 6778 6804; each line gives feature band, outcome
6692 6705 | -0.5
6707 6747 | 0.5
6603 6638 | -0.5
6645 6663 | 0.2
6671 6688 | 0.2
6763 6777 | 0.0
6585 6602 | -0.5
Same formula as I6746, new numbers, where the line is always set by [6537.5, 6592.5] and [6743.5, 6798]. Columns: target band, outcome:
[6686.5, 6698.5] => -0.015 mag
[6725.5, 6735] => -0.045 mag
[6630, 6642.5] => 0.012 mag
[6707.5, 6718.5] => -0.012 mag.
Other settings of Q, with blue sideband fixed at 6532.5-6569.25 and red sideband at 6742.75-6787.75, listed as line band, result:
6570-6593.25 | -0.8 AA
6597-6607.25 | -0.4 AA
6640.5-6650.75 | 0.1 AA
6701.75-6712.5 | -0.1 AA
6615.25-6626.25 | -0.2 AA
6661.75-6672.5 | 0.0 AA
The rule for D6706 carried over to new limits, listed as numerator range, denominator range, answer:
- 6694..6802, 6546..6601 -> 1.02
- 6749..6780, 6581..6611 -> 0.98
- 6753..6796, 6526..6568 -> 1.03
